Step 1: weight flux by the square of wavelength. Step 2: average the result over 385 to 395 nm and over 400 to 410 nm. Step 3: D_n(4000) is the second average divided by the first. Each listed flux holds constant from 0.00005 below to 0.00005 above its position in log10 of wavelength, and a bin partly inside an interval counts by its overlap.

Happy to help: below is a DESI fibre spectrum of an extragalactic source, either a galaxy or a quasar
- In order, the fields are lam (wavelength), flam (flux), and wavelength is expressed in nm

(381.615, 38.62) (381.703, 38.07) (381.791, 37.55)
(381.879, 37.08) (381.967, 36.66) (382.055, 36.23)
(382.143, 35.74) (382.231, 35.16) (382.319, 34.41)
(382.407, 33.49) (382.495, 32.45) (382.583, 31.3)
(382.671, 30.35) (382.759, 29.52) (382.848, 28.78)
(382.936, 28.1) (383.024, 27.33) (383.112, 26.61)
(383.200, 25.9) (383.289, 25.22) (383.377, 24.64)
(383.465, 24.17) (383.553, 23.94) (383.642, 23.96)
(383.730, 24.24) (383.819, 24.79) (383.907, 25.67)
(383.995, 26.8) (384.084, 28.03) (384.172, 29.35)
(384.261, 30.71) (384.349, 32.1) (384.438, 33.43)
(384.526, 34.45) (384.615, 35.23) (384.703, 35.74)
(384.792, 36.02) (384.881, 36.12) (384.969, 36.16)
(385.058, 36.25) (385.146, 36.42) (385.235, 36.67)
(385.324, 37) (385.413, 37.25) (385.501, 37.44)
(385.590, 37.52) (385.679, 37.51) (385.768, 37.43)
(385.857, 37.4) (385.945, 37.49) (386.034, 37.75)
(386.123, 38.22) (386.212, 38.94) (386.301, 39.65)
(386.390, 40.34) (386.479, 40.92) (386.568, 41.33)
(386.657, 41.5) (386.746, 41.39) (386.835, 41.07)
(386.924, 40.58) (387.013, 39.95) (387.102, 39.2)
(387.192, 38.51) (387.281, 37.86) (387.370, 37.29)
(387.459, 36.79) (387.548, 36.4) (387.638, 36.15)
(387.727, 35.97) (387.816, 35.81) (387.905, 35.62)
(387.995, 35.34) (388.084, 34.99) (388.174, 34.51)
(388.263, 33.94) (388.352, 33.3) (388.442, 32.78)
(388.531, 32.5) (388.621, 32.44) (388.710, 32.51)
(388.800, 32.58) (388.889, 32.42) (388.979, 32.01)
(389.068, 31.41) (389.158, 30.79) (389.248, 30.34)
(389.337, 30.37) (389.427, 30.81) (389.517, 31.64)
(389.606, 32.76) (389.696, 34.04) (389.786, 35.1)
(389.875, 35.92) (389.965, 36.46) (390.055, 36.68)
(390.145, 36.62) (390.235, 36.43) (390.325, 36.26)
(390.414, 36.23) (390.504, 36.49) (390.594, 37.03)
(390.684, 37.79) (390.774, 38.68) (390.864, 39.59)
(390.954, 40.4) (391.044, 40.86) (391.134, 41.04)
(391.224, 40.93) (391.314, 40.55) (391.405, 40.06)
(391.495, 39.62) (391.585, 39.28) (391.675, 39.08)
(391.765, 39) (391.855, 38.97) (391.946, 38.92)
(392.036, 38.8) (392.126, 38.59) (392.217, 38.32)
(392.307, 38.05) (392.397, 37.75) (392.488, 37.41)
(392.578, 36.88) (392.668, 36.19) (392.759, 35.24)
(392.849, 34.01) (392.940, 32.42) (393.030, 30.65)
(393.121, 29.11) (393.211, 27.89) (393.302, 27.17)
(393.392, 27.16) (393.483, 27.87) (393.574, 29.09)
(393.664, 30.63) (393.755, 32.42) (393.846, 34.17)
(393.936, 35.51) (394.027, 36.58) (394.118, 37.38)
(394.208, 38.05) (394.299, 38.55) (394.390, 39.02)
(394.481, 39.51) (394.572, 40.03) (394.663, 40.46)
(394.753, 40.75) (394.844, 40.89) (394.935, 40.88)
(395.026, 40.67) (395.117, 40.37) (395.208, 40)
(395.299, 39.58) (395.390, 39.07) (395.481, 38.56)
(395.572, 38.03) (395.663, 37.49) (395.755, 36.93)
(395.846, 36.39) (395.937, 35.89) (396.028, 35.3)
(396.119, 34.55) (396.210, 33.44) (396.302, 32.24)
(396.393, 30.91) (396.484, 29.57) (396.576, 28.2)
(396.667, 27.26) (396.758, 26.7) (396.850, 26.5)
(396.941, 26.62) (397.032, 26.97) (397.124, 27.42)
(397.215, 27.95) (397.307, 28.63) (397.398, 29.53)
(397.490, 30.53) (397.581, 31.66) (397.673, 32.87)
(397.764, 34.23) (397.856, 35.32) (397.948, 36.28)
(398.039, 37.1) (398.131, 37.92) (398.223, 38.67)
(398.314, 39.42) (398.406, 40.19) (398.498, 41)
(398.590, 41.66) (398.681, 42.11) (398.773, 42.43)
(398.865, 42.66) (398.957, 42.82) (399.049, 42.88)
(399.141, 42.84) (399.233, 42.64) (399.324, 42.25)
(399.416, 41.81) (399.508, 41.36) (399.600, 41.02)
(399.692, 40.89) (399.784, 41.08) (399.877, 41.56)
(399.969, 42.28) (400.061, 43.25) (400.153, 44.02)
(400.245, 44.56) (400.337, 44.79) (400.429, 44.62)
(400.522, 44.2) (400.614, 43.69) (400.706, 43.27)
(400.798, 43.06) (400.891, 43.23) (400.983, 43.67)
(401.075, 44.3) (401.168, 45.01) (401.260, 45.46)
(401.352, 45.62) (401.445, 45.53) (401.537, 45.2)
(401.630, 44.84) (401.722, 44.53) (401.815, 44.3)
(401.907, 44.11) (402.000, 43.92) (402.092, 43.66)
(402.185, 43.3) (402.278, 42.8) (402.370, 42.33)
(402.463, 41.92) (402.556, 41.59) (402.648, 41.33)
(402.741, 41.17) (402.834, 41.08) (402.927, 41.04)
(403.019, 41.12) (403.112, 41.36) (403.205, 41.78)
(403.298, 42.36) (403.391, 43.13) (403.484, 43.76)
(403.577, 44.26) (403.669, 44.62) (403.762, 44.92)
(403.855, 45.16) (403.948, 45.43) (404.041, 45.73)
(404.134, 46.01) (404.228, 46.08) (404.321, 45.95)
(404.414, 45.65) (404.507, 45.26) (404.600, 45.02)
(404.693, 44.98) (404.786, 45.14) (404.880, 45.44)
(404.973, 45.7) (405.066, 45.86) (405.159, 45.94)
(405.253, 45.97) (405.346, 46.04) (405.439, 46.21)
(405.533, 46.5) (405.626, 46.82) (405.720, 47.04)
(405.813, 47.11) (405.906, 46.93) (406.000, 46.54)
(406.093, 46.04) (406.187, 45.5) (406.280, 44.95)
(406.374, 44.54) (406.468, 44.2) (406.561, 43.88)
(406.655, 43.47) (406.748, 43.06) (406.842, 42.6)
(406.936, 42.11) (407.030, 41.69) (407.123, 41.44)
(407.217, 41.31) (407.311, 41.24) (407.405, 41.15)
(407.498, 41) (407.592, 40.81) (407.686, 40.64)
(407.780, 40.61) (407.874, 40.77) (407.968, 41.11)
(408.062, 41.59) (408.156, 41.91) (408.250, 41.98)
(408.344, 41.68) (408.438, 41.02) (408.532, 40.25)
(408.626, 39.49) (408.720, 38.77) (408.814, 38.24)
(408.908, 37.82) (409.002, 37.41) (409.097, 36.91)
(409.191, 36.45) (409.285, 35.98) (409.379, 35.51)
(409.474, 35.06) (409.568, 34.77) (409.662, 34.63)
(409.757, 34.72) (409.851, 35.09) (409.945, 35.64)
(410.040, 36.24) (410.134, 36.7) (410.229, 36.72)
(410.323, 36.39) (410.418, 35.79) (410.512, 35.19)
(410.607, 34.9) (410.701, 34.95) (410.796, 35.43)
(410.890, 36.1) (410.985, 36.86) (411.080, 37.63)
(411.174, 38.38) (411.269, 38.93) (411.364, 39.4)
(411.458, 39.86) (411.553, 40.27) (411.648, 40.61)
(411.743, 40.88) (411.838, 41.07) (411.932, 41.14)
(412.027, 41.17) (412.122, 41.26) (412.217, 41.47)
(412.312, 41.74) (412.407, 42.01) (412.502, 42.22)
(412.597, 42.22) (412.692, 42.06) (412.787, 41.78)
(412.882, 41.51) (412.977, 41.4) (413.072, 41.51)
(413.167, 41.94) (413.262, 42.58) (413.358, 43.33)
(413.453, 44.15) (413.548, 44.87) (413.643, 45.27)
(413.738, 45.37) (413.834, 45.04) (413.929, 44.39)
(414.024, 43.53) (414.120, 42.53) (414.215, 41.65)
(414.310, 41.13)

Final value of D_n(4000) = 1.27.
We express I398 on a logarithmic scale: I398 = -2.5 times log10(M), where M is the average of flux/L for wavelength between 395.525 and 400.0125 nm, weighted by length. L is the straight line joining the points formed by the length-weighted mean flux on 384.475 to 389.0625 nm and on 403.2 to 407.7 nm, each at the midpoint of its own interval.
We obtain 0.149 mag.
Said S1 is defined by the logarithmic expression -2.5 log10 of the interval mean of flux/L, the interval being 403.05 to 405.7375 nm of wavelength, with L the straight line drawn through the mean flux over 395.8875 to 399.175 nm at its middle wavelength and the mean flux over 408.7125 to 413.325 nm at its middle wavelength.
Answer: -0.23 mag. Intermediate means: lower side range 34.4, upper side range 38.5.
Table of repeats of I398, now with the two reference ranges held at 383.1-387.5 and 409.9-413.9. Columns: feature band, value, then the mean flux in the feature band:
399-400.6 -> -0.14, 42.7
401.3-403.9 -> -0.14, 43.3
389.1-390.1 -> 0.07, 33.1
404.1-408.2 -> -0.14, 44.1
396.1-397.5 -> 0.26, 29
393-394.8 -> 0.07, 34.1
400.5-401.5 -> -0.17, 44.3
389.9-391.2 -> -0.07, 37.9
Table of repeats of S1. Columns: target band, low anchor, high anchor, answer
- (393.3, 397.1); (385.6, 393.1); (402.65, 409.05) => 0.125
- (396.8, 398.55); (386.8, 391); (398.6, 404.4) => 0.232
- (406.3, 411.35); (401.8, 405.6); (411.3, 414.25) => 0.110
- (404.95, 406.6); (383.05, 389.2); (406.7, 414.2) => -0.182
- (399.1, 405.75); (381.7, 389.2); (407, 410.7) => -0.181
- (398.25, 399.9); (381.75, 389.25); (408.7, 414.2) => -0.134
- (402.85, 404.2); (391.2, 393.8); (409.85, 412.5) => -0.175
